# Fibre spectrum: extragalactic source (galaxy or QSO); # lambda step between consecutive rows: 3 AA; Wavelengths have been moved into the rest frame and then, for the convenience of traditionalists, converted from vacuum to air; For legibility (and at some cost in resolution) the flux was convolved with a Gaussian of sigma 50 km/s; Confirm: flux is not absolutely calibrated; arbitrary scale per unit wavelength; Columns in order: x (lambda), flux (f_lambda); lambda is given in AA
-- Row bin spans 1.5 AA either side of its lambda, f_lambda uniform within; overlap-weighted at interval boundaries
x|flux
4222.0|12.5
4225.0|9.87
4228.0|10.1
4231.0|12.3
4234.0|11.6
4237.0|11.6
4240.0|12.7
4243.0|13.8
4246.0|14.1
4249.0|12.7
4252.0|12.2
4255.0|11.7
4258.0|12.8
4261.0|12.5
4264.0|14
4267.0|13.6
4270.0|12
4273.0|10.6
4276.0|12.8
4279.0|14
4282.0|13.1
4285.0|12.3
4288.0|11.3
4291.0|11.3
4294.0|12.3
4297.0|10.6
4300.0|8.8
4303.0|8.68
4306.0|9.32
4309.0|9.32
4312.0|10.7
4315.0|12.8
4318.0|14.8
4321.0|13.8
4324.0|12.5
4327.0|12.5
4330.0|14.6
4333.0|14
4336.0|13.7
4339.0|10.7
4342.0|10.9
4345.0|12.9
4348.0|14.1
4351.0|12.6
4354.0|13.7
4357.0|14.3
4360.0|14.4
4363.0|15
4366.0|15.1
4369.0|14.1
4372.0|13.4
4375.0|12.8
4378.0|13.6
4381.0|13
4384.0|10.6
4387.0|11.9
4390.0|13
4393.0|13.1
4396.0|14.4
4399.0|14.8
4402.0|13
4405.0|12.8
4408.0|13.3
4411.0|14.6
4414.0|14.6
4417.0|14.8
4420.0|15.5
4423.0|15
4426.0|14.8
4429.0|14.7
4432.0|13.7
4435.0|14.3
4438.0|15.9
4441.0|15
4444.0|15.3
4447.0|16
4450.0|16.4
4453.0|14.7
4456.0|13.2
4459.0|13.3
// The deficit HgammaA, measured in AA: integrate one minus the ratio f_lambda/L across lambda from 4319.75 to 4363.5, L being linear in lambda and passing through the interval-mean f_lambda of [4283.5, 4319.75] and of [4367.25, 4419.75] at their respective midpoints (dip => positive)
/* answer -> -4.3 AA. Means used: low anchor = 11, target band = 13.3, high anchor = 13.5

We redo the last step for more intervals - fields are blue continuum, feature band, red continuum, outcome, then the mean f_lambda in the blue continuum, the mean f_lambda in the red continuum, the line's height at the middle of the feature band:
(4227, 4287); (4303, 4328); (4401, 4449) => 2.85 AA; 12.5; 14.6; 13.3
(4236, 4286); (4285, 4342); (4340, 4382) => 6.14 AA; 12.8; 13.5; 13.2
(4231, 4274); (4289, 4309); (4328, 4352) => 4.13 AA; 12.6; 12.9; 12.8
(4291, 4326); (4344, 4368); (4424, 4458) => -2.81 AA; 11.3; 14.9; 12.6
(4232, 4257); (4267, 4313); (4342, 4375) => 6.34 AA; 12.6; 13.8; 13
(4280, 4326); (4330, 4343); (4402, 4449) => -0.32 AA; 11.5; 14.7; 12.3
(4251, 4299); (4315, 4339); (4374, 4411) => -1.55 AA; 12.3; 13.1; 12.6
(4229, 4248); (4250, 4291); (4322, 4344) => 0.54 AA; 12.6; 12.7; 12.7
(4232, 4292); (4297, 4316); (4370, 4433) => 4.41 AA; 12.5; 13.7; 12.9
